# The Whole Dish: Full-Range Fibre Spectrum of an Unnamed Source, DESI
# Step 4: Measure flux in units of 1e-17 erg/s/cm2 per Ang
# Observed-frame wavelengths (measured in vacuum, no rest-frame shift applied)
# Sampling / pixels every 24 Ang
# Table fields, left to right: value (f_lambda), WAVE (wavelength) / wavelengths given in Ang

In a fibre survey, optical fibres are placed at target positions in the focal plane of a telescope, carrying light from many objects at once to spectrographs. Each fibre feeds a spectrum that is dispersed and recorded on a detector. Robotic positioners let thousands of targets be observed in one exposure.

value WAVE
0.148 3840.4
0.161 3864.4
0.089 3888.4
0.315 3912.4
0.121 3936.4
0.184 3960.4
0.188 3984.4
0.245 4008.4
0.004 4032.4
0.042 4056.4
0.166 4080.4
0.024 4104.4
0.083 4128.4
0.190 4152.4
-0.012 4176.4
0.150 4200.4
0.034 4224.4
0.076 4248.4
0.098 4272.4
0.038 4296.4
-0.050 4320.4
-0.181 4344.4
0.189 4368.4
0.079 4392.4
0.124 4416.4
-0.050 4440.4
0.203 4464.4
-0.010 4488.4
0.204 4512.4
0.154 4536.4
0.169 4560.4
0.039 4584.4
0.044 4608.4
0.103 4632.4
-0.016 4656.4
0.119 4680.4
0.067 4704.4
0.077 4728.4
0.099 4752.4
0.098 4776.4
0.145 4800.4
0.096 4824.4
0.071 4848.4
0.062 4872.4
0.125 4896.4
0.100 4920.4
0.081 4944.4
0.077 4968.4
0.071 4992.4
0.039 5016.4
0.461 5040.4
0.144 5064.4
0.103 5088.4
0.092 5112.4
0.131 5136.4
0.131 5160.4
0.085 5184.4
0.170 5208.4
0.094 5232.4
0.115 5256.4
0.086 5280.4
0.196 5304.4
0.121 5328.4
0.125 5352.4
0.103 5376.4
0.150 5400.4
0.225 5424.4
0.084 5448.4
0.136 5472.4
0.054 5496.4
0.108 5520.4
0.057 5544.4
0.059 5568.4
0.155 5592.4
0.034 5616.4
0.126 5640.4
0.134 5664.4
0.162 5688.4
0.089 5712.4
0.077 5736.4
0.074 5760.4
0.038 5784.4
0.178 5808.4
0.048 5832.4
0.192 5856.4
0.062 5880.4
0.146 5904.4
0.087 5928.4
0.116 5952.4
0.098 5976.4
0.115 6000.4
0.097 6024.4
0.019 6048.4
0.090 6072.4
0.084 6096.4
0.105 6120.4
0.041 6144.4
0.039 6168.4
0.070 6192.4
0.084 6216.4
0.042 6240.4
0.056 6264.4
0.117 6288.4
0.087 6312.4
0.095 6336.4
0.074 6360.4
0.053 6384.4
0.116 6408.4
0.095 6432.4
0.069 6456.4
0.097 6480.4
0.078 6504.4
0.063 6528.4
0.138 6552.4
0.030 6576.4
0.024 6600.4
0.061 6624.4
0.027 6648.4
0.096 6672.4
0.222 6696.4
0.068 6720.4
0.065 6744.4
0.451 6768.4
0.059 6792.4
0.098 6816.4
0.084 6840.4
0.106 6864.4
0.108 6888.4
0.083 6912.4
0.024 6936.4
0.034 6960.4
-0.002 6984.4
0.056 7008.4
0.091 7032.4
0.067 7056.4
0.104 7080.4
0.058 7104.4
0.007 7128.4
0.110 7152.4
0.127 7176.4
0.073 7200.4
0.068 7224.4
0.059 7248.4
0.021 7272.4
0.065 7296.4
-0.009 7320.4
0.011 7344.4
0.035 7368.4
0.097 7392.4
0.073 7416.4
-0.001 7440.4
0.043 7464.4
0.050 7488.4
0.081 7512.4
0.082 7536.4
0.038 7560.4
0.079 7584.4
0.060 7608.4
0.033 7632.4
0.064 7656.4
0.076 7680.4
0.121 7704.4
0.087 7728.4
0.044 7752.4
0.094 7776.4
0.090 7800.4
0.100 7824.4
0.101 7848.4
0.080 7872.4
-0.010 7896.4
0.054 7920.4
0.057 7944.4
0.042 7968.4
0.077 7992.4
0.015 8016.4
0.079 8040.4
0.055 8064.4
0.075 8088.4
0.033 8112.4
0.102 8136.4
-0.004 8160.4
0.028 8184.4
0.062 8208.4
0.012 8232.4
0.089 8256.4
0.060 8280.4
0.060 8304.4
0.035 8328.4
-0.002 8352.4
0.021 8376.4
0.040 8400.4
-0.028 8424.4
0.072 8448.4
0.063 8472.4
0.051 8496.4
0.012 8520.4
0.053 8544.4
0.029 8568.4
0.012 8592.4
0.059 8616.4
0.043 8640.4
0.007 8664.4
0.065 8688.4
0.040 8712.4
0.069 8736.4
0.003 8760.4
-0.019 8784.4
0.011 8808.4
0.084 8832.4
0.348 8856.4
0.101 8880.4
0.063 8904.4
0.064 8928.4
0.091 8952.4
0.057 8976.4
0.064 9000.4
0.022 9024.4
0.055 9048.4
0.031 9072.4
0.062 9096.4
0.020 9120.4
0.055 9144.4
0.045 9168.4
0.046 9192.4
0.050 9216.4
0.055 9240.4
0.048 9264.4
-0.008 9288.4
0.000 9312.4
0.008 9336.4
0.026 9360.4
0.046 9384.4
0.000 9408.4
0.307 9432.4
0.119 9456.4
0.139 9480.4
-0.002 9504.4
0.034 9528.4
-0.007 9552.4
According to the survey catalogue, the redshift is 0.350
